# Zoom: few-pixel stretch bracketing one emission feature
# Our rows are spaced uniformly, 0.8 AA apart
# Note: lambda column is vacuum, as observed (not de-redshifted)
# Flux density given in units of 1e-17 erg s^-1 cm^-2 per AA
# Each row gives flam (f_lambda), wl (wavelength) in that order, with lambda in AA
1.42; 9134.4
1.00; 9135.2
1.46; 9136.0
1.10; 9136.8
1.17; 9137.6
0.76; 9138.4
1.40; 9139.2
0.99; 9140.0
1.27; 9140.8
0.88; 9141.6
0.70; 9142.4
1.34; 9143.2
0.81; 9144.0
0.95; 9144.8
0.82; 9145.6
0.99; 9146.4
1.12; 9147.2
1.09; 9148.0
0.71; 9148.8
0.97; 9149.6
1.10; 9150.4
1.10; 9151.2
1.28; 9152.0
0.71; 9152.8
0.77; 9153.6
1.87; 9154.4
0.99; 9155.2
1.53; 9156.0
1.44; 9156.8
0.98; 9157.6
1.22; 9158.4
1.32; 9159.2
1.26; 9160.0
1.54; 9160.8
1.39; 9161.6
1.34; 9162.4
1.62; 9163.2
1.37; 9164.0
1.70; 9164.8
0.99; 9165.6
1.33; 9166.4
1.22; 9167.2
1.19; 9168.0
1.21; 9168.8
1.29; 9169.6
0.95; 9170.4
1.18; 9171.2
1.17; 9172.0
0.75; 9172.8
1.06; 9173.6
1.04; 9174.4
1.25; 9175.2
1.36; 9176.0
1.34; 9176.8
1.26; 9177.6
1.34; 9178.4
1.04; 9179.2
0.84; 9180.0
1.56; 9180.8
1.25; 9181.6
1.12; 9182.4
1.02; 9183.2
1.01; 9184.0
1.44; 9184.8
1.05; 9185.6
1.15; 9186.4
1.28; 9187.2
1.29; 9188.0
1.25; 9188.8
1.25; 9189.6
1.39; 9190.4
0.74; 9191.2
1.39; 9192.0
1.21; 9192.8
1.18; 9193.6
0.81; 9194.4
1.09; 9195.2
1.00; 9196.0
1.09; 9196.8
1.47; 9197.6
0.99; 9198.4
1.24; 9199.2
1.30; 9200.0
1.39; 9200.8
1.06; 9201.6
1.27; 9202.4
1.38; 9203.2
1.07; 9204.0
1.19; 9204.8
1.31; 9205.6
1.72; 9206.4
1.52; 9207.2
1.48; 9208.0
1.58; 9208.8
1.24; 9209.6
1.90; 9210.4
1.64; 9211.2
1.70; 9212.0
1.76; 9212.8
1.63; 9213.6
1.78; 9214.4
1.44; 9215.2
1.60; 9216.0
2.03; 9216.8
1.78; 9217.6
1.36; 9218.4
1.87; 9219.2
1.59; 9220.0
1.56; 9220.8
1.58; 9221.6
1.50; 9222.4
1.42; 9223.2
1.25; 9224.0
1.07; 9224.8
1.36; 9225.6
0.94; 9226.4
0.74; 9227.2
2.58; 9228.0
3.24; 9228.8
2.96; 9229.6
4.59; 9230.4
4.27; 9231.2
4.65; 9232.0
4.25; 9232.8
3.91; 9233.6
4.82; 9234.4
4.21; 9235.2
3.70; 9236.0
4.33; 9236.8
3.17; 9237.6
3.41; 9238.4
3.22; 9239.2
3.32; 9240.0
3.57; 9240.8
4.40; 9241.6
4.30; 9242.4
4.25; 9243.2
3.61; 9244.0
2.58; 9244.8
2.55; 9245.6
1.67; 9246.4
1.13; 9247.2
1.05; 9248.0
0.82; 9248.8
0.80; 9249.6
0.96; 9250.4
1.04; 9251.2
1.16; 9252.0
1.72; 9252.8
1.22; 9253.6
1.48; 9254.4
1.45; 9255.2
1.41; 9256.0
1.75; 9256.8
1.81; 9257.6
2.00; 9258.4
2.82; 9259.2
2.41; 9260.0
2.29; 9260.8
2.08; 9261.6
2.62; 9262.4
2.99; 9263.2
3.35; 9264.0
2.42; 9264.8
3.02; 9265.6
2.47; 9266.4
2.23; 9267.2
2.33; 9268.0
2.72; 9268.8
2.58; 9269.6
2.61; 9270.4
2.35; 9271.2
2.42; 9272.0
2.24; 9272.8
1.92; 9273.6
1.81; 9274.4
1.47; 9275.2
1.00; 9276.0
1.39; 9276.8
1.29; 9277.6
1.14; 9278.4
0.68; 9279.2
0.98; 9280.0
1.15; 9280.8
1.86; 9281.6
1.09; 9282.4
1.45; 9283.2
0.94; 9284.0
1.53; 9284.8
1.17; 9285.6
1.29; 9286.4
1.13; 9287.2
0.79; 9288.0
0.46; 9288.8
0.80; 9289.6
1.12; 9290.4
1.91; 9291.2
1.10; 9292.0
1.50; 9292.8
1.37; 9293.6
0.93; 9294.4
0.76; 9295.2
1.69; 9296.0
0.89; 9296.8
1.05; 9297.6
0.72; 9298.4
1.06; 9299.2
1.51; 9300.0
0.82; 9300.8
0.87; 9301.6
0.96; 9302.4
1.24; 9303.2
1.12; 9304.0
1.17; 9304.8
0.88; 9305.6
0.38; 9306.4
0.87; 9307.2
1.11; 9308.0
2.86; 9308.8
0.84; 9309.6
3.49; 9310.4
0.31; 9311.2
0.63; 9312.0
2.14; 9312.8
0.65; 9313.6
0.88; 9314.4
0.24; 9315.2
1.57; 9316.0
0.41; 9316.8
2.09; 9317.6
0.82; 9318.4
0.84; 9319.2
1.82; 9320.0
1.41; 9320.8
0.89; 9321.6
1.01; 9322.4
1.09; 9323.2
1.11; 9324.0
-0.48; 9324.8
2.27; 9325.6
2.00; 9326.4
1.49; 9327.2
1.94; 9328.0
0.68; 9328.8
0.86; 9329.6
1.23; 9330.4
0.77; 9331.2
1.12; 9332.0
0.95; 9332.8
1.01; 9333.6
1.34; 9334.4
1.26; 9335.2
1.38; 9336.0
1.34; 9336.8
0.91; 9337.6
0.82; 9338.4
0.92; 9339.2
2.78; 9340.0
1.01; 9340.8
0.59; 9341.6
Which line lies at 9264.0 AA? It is [N II] 6583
